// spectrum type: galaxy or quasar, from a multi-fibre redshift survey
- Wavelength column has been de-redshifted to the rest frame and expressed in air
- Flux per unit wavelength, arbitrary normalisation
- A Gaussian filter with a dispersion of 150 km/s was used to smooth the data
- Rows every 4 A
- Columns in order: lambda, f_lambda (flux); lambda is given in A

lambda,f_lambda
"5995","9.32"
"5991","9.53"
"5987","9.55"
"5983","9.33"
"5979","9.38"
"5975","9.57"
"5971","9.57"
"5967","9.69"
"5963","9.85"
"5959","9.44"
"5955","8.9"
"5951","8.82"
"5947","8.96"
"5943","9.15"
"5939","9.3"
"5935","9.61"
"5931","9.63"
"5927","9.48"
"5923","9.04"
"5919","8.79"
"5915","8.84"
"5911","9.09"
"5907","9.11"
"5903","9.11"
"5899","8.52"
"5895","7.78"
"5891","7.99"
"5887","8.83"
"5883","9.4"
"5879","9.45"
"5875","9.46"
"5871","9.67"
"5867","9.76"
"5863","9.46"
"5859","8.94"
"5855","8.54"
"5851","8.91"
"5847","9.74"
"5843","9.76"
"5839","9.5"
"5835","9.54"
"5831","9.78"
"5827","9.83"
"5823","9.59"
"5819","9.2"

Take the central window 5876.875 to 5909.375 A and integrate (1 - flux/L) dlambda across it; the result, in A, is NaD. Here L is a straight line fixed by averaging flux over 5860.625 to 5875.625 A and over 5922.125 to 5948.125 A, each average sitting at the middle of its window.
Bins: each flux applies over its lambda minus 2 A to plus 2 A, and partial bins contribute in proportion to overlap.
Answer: 2.4 A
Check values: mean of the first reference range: 9.58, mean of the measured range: 8.78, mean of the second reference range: 9.33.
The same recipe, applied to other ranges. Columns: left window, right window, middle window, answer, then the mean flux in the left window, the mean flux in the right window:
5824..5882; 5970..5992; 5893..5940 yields 2.23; 9.45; 9.48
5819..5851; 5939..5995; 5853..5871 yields 0.60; 9.6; 9.36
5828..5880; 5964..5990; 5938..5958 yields 0.99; 9.43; 9.53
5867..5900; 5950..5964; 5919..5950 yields -0.37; 8.95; 9.24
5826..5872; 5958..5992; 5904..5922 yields 0.99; 9.44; 9.55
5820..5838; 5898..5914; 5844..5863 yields 0.64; 9.65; 8.98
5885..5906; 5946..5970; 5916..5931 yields -0.52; 8.48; 9.3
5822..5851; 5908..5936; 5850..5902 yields 2.47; 9.63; 9.19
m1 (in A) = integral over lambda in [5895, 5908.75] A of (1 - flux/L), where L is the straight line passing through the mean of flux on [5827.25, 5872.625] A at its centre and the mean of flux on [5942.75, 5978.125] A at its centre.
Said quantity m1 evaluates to 0.9 A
